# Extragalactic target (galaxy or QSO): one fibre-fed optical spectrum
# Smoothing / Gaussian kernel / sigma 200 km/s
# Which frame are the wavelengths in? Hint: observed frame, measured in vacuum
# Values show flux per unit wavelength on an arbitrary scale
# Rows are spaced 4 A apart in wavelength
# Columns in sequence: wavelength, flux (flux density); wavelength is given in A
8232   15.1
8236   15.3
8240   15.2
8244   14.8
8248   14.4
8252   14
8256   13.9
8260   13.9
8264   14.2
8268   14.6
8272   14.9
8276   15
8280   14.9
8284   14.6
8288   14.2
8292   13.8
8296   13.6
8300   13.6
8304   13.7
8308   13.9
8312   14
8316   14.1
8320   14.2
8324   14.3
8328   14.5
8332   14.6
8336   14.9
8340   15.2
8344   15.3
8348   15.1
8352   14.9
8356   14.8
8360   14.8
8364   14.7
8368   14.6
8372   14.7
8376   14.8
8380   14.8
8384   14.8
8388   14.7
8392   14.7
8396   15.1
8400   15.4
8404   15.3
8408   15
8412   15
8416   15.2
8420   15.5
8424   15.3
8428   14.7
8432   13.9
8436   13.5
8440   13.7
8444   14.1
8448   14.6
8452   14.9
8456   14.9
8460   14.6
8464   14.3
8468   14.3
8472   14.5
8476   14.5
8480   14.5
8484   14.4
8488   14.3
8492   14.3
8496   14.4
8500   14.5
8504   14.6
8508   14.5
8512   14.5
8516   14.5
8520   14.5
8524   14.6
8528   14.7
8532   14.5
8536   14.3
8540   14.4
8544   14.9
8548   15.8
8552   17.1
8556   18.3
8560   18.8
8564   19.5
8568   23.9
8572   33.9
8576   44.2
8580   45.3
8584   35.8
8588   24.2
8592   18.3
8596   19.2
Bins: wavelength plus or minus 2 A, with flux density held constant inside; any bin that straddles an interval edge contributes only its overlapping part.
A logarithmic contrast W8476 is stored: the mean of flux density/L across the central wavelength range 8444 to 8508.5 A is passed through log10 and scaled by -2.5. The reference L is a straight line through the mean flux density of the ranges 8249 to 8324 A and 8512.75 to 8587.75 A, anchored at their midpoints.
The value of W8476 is 0.32 mag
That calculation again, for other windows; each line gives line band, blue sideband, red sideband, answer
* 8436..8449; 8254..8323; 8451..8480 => 0.04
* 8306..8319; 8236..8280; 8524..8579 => 0.12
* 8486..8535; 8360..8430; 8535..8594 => 0.41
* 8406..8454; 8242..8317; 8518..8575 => 0.13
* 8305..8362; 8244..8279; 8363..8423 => 0.01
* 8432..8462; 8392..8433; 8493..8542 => 0.04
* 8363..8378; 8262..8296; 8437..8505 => -0.02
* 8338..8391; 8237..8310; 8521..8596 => 0.13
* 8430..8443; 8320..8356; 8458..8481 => 0.06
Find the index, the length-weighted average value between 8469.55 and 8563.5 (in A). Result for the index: 15.1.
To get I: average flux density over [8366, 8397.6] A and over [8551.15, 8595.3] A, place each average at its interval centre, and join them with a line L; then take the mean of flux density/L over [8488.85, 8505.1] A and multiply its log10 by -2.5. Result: 0.47 mag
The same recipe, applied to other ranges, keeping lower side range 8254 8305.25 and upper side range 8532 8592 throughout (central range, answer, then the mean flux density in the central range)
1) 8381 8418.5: 0.21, 15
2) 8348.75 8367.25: 0.14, 14.8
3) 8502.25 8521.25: 0.46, 14.5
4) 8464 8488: 0.40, 14.4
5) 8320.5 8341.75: 0.09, 14.7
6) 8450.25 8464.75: 0.35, 14.7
